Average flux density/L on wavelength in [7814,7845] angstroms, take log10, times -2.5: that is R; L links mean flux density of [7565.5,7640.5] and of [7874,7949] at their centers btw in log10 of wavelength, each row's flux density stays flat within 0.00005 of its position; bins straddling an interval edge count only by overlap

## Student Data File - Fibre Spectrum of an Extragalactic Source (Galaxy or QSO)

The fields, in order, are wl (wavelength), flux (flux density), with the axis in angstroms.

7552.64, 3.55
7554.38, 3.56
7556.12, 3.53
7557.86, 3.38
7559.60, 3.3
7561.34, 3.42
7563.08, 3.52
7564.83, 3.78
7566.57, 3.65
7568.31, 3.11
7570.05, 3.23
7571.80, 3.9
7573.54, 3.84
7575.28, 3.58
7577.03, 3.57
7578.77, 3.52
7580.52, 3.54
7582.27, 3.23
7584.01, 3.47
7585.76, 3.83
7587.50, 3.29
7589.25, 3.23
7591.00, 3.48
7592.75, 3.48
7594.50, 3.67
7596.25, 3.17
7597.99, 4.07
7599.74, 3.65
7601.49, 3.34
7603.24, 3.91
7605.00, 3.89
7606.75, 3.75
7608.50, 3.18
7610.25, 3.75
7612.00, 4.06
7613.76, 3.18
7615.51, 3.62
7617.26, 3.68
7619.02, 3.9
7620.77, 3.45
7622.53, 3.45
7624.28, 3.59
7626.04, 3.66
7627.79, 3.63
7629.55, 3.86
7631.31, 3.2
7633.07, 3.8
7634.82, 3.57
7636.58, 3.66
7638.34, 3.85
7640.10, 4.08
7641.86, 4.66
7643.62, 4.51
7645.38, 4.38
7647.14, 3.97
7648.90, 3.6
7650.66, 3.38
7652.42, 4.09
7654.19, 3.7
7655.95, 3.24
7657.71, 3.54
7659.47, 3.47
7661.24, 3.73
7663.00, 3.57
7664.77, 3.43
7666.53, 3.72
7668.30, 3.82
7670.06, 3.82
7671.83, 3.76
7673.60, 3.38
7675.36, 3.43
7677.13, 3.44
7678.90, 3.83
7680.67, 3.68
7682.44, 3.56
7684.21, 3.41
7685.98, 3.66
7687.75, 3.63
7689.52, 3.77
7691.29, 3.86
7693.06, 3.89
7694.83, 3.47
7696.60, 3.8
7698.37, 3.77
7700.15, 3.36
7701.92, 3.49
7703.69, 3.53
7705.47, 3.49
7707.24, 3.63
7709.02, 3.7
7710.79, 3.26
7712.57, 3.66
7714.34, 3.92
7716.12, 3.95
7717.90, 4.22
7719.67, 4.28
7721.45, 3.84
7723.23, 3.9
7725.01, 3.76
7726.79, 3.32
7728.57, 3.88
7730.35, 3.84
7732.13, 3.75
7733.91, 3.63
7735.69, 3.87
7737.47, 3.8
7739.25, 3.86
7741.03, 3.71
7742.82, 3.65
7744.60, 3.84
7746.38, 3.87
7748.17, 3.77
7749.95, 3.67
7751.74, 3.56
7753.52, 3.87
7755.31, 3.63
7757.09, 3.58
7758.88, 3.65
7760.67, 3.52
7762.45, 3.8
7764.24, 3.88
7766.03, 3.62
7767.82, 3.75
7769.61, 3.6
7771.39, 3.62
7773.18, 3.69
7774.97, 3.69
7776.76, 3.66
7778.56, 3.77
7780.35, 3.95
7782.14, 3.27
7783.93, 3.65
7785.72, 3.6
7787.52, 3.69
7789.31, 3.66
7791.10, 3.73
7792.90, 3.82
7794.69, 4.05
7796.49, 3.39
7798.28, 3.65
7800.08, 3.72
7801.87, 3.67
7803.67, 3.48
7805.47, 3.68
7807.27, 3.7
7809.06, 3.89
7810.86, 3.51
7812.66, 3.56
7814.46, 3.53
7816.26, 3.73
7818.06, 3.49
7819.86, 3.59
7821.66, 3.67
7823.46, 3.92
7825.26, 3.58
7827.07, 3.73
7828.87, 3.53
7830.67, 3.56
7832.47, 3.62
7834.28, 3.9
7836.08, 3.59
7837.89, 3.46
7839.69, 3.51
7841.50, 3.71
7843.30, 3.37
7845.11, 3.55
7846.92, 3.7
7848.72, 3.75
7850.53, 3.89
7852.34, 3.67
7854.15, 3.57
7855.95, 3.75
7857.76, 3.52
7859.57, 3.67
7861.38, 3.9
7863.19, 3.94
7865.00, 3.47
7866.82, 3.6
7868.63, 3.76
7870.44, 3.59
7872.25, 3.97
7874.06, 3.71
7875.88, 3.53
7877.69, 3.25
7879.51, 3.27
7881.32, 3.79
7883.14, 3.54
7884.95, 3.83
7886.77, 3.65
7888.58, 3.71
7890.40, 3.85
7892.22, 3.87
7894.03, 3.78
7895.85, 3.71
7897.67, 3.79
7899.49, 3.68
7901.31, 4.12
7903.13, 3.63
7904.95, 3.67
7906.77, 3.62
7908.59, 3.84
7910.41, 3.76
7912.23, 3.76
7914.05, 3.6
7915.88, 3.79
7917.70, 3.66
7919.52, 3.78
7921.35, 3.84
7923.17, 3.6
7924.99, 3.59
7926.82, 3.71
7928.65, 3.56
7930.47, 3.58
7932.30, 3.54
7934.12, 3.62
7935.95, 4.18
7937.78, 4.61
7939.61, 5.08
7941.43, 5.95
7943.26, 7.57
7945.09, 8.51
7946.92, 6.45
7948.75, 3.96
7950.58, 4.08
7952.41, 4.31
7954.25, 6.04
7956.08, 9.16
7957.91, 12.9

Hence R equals 0.10 mag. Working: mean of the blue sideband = 3.59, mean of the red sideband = 4.09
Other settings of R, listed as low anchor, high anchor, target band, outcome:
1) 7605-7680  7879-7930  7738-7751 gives -0.02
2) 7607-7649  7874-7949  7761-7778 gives 0.07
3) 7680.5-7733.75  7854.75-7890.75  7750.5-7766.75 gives 0.00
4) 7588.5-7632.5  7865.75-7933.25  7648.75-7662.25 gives 0.00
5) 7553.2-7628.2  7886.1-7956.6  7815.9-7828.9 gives 0.13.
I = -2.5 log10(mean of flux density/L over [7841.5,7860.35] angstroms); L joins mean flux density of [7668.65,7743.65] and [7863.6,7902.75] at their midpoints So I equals 0.01 mag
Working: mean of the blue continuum 3.7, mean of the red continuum 3.69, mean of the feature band 3.65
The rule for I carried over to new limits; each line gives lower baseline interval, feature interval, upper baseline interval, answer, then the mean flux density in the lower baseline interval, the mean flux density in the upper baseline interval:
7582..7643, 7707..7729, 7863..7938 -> -0.037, 3.65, 3.71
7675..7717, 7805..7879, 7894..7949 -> 0.110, 3.64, 4.26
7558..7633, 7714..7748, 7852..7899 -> -0.062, 3.56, 3.68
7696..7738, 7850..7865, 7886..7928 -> 0.005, 3.73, 3.74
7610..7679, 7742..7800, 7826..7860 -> -0.009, 3.71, 3.63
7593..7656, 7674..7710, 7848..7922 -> 0.032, 3.73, 3.71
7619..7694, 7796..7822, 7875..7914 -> 0.024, 3.71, 3.7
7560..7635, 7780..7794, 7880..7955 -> 0.078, 3.57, 4.19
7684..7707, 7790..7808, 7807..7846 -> -0.019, 3.63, 3.62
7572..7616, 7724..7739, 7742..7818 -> -0.025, 3.58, 3.68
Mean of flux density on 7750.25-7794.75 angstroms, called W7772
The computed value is 3.69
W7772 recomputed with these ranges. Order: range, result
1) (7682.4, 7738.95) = 3.72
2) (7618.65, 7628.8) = 3.6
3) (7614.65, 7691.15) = 3.7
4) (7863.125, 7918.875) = 3.7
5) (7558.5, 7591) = 3.5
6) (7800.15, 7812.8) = 3.65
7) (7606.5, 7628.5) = 3.6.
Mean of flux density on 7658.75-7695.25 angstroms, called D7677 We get 3.64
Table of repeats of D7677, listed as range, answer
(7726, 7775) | 3.71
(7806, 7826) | 3.65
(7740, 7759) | 3.71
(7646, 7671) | 3.66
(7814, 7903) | 3.67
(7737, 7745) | 3.77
